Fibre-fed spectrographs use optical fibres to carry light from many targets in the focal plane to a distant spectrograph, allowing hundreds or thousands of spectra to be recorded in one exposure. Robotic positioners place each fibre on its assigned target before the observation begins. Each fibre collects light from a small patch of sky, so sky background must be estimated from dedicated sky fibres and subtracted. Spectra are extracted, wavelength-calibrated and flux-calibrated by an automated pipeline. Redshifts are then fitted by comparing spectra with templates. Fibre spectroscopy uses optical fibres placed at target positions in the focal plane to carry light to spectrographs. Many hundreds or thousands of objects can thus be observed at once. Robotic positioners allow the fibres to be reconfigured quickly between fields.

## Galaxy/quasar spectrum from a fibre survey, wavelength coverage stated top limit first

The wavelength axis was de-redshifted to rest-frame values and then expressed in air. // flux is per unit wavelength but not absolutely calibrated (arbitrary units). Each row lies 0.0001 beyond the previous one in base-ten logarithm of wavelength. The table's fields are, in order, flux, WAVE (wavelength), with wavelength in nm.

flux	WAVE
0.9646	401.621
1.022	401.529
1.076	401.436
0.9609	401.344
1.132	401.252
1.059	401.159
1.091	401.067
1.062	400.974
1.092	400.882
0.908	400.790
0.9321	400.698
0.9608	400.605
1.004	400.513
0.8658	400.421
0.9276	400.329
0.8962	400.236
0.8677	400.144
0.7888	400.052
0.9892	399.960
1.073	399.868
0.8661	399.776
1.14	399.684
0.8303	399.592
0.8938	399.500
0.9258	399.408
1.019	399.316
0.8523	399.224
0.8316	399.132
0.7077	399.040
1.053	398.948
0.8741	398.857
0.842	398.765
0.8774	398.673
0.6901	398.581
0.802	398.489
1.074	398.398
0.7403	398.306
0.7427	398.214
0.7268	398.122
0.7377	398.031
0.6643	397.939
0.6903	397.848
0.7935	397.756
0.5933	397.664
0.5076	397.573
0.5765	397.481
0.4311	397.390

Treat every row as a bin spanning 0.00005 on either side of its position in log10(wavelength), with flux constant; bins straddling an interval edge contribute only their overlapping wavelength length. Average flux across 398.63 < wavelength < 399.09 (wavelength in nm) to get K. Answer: 0.871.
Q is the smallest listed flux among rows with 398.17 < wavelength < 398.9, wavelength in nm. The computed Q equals 0.6901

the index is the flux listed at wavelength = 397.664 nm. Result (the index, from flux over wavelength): 0.5933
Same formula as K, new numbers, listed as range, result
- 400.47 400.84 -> 0.952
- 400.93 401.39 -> 1.06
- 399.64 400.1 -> 0.971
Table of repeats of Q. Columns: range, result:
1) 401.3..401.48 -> 0.9609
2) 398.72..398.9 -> 0.842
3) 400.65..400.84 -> 0.908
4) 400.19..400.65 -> 0.8658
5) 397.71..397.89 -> 0.6903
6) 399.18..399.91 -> 0.8303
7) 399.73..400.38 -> 0.7888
